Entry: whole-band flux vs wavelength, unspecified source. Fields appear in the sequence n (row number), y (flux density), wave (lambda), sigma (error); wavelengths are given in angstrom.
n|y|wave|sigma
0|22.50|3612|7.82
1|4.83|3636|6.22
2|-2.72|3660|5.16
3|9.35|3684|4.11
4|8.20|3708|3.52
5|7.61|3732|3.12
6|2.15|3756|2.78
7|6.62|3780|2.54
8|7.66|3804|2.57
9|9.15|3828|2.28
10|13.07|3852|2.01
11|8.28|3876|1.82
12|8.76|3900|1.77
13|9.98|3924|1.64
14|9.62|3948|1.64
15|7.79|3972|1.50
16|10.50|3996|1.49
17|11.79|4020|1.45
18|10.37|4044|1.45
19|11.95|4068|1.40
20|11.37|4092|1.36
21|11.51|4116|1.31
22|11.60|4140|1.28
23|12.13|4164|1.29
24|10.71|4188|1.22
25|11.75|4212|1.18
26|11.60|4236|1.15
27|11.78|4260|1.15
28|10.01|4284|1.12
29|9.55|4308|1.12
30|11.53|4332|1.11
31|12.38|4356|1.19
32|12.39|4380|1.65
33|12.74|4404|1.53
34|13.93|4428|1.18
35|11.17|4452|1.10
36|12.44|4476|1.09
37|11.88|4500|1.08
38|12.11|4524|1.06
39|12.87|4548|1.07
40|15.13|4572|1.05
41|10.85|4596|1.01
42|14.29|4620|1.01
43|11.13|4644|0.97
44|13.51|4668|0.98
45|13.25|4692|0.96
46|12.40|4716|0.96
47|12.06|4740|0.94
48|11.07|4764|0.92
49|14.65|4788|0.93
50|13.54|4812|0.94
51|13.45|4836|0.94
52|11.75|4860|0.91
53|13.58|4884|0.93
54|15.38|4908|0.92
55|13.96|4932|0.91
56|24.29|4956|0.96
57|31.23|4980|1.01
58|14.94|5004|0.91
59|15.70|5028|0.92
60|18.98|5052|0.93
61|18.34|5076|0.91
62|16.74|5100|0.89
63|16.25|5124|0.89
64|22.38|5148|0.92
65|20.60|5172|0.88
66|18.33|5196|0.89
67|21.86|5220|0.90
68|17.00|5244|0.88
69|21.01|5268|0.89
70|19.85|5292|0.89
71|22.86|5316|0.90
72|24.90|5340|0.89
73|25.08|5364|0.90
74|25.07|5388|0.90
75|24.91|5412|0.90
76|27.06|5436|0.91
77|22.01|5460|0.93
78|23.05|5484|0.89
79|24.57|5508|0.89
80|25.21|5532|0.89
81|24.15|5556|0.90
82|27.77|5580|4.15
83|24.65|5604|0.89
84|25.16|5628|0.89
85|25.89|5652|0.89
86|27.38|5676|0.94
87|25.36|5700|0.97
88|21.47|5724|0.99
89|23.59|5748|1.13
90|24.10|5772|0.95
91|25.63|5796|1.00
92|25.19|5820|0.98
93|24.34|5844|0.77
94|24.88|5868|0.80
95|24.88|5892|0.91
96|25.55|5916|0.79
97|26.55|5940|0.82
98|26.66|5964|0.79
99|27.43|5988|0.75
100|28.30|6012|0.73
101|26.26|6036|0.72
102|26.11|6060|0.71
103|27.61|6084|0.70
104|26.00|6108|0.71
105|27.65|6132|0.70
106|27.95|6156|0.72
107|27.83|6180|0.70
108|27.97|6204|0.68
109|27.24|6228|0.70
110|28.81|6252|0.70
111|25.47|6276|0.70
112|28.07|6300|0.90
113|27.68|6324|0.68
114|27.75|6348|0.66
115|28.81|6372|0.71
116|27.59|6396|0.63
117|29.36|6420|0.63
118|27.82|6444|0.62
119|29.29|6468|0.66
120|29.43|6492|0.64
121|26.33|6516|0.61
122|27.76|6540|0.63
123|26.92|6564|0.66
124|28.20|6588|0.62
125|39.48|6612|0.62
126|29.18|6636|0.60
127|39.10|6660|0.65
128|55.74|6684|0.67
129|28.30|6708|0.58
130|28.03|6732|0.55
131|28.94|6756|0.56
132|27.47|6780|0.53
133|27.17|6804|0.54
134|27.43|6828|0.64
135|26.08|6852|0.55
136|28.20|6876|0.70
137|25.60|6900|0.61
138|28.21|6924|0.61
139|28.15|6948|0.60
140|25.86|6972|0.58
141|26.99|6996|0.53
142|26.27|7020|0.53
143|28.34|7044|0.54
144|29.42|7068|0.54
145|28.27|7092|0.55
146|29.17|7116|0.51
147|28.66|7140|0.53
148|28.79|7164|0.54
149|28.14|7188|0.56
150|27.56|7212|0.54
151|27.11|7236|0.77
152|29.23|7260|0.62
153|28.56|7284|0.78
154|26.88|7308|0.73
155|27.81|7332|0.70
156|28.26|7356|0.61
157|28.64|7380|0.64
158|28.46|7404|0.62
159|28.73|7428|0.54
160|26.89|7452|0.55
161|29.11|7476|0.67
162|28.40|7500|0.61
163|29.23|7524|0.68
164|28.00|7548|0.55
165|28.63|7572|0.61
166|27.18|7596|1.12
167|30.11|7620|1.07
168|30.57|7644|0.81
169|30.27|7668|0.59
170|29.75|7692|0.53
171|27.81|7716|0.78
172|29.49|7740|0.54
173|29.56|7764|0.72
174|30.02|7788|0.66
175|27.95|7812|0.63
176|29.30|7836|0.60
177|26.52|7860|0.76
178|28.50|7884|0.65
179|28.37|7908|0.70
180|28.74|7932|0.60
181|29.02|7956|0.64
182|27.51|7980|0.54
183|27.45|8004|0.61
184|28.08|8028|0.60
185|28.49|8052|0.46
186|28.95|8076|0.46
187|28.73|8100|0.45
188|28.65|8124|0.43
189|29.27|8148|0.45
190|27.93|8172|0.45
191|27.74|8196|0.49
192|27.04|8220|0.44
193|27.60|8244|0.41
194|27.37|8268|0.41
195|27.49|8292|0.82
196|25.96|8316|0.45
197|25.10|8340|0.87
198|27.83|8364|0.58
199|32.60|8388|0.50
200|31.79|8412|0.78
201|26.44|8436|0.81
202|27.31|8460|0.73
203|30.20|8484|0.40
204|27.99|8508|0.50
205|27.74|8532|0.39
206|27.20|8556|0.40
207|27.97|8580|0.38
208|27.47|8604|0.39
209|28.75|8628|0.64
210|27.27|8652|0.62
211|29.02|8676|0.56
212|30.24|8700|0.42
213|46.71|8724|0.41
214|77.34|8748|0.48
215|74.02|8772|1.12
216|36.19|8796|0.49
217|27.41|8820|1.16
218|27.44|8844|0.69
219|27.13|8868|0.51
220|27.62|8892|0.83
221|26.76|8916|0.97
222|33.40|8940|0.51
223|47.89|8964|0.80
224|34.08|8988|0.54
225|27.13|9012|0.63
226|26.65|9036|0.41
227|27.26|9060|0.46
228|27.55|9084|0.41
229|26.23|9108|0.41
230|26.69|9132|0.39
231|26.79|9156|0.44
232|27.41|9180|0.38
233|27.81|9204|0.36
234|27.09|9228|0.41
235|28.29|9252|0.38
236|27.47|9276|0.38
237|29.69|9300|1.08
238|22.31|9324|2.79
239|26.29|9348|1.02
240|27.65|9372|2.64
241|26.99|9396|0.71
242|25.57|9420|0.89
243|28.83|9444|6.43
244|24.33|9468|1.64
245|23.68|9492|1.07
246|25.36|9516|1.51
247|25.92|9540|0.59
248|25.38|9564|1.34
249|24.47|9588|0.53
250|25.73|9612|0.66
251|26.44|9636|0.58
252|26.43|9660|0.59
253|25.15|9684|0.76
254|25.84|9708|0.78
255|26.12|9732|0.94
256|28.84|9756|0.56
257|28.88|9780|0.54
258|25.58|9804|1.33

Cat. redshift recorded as 0.333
